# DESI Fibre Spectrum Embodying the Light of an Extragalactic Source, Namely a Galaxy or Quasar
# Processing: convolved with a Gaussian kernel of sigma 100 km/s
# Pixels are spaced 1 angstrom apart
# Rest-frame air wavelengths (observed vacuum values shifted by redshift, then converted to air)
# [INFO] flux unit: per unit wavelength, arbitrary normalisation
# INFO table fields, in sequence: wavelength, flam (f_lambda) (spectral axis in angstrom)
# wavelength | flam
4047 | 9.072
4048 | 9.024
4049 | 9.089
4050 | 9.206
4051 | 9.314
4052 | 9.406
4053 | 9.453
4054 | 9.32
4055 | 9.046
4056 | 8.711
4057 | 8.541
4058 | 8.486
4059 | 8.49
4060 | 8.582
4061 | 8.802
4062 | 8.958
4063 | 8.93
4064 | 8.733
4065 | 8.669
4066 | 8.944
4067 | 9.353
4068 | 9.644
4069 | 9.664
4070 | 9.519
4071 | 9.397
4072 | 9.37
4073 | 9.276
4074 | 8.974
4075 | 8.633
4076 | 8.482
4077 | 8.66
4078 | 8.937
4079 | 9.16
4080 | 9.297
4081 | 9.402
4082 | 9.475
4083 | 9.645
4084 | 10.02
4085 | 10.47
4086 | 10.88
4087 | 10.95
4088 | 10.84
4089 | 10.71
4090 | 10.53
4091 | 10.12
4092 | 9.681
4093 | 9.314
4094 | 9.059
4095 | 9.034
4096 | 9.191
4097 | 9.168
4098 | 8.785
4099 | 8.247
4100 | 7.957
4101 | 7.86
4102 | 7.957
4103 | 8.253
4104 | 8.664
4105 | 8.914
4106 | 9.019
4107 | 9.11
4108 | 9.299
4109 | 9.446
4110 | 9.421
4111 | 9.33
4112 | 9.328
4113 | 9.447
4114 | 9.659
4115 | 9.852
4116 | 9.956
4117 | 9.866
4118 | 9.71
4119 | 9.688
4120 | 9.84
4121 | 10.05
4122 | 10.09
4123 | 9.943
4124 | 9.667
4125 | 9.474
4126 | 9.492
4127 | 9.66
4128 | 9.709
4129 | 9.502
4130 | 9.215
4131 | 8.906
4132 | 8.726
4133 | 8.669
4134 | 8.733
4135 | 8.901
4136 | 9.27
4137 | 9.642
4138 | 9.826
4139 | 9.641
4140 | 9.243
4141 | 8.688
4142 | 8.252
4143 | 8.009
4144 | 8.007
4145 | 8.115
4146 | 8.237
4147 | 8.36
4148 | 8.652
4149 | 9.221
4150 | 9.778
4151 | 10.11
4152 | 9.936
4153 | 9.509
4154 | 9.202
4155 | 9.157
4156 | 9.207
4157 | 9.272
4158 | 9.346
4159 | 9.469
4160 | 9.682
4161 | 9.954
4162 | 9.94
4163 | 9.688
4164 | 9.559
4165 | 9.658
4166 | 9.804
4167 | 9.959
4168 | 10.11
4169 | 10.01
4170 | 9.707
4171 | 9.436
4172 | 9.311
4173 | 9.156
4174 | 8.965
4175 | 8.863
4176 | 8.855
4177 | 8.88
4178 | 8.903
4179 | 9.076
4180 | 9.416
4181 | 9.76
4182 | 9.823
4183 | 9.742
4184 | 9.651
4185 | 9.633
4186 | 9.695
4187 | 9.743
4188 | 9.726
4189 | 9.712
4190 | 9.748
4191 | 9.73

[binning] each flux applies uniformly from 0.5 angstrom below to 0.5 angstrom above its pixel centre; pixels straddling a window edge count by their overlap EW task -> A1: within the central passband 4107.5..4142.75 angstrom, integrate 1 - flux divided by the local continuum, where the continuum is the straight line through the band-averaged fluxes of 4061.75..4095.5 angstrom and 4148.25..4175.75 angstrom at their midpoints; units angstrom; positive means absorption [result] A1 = 0.37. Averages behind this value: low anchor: 9.5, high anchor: 9.54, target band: 9.42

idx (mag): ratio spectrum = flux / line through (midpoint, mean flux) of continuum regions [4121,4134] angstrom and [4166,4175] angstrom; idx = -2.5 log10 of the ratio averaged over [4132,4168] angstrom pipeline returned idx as 0.03 mag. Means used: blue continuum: 9.42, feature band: 9.23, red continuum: 9.55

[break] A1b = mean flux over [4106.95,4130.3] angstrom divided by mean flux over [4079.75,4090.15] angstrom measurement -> 0.9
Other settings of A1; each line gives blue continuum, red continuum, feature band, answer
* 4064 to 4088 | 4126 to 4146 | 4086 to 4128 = -1.1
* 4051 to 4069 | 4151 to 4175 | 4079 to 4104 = -0.8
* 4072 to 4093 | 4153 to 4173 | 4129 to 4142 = 0.7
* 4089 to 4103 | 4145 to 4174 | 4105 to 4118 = -0.5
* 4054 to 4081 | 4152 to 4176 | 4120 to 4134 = -0.2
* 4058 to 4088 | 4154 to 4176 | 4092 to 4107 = 1.0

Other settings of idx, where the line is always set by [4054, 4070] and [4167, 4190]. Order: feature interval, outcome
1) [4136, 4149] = 0.07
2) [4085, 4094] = -0.14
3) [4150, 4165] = -0.02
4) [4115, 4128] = -0.07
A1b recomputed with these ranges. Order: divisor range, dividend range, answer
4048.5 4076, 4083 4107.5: 1.04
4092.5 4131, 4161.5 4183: 1.02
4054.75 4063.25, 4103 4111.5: 1.04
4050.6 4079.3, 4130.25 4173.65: 1.03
